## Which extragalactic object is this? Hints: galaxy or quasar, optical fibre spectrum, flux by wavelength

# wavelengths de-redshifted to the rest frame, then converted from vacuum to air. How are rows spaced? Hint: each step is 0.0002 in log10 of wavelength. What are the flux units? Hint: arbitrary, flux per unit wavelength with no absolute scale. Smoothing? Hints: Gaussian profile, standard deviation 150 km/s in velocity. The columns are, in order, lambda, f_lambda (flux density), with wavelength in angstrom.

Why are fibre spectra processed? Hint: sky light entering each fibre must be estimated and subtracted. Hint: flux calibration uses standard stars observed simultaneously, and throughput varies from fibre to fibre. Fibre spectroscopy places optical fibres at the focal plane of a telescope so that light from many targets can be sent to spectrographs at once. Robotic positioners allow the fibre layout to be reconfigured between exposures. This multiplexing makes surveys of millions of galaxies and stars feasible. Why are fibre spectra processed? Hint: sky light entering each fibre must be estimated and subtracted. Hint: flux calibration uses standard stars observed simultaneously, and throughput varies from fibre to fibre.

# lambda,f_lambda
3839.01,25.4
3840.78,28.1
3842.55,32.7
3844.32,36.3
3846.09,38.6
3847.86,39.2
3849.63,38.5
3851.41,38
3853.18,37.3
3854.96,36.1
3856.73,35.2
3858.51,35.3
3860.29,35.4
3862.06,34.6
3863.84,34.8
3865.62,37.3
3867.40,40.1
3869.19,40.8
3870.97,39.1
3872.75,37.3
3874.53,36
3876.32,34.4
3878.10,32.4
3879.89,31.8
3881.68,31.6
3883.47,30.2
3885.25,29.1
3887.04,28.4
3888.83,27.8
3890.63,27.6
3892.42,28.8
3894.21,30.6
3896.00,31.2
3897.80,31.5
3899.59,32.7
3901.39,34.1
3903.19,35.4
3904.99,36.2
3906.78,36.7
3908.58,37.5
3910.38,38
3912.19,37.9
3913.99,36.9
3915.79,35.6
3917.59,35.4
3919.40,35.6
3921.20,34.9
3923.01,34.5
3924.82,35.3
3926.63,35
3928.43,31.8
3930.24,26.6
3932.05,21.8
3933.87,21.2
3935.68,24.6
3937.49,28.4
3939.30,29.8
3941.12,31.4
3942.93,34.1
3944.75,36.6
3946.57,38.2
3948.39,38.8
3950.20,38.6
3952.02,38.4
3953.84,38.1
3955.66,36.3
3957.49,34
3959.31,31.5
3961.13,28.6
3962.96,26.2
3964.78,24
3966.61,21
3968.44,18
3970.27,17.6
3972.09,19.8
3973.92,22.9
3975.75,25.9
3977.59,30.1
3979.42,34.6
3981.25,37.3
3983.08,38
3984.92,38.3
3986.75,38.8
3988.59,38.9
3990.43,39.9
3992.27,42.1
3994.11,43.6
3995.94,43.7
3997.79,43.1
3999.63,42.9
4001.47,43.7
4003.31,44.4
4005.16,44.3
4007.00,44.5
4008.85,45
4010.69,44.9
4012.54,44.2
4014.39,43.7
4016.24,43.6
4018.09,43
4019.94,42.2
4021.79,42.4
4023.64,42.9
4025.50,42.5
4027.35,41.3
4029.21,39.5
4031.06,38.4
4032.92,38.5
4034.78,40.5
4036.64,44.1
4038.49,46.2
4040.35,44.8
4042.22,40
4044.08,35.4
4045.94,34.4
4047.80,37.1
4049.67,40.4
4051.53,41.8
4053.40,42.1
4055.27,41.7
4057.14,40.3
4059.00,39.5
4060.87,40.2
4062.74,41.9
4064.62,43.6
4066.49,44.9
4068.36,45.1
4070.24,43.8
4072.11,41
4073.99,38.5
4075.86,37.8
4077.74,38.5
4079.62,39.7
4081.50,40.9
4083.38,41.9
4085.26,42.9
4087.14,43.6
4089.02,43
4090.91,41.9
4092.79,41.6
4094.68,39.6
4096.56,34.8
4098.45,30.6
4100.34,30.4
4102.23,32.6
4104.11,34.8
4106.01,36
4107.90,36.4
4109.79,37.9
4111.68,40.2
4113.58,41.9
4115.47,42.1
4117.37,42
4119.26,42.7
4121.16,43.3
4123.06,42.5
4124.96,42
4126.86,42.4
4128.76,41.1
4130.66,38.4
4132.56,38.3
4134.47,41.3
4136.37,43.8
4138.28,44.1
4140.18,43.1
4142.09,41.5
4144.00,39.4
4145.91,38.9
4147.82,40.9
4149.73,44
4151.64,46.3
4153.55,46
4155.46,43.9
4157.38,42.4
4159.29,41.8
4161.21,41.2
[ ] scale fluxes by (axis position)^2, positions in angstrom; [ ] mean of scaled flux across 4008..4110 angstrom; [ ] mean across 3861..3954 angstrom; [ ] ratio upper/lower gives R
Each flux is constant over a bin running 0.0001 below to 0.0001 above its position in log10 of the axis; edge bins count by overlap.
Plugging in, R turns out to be 1.3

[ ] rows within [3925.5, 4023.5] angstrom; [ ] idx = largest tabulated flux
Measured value 45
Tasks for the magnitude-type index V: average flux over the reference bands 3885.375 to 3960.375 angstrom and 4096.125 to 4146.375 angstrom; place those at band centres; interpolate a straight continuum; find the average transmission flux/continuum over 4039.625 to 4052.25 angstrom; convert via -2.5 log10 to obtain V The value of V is -0.06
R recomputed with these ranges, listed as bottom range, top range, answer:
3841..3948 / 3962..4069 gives 1.22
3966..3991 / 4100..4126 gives 1.39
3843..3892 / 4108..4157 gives 1.37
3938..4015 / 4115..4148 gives 1.26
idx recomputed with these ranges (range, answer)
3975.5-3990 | 38.9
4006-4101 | 46.2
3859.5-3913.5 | 40.8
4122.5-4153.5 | 46.3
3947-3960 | 38.8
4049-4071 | 45.1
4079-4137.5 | 43.8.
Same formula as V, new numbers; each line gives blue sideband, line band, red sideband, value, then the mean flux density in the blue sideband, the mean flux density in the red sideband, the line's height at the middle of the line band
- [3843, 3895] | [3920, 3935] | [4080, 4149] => 0.187 mag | 34.6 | 40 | 35.8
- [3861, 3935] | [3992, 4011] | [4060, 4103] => -0.183 mag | 33.3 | 40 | 37.1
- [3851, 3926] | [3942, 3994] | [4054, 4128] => 0.130 mag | 34.5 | 40.1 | 36.7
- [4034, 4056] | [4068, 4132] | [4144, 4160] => 0.056 mag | 40.7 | 42.8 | 41.8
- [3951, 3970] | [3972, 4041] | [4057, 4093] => -0.179 mag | 29.2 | 41.6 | 34.2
